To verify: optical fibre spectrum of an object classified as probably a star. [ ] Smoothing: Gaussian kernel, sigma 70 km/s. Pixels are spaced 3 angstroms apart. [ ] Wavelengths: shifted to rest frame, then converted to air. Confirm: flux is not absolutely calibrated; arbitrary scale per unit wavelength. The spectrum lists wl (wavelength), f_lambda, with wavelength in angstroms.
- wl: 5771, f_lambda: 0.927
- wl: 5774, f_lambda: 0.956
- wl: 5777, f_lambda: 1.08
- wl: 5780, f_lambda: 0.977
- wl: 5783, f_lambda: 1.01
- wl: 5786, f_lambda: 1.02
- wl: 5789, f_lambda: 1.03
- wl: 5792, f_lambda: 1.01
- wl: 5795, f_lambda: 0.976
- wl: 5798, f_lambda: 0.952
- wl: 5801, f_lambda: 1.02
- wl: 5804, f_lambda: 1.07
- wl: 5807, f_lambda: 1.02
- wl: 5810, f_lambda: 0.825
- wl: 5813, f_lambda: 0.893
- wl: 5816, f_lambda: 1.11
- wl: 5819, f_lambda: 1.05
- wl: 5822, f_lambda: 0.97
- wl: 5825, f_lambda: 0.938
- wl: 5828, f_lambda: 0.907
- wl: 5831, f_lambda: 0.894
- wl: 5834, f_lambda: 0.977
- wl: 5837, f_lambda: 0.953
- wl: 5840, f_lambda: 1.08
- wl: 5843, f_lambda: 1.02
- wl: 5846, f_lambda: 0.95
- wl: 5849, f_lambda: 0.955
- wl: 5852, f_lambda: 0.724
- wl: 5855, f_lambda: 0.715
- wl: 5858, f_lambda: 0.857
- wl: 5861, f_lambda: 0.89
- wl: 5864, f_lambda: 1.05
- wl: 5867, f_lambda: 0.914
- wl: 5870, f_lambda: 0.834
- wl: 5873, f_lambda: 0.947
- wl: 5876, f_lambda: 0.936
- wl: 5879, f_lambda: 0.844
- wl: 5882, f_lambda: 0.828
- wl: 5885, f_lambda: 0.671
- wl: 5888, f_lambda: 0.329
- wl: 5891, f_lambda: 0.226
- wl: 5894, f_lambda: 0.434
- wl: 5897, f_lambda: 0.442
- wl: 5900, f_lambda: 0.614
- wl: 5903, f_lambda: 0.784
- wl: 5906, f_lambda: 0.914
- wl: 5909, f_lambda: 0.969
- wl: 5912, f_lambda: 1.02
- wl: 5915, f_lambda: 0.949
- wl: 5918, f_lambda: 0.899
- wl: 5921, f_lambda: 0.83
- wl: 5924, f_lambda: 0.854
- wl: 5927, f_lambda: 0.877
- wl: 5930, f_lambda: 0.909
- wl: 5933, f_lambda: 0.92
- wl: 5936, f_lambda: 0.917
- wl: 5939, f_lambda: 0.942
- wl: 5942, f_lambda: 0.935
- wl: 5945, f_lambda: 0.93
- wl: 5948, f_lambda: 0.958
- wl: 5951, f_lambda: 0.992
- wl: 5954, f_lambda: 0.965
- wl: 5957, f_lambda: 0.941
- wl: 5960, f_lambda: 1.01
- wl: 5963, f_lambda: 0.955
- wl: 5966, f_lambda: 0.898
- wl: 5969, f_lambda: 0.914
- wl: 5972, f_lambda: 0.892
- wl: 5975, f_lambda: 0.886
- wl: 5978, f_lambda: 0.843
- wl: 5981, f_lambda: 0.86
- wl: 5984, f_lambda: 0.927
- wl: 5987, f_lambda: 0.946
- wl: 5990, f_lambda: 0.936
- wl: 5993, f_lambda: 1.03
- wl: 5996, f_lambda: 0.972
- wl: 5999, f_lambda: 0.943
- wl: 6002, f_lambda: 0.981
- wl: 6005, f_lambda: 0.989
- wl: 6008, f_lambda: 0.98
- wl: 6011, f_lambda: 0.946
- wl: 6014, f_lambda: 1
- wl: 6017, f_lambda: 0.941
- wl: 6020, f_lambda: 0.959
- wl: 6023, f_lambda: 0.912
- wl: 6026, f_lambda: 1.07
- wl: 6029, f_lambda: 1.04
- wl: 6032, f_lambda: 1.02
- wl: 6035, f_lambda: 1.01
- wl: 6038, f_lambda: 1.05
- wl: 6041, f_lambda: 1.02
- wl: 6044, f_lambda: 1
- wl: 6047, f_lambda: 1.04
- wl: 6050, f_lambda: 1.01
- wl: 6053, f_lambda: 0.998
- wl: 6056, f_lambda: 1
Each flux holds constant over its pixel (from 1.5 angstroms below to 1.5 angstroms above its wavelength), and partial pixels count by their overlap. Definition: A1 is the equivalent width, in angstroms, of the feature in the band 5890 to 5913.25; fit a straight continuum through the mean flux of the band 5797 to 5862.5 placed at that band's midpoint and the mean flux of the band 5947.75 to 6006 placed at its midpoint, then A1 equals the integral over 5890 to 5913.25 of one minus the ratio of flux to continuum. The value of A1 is 6.4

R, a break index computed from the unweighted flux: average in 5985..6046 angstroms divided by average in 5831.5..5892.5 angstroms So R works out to 1.18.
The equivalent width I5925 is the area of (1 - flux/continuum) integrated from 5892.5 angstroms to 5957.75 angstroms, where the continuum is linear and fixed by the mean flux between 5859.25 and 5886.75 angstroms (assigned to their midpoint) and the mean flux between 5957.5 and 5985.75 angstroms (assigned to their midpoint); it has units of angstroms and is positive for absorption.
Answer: 2.3 angstroms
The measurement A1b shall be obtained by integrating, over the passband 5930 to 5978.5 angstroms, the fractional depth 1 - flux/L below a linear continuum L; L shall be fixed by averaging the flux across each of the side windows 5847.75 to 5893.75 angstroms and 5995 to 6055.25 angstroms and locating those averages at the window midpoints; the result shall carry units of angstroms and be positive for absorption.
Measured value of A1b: -2.2 angstroms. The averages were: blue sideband 0.771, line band 0.932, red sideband 0.994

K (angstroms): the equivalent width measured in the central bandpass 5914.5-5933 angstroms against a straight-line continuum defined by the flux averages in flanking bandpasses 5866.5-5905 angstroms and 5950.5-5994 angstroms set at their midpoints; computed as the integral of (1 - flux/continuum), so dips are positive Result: -2.3 angstroms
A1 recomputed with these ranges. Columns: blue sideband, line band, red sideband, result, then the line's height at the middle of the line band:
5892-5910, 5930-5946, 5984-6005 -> -2.8 angstroms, 0.789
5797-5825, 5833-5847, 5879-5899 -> -3.2 angstroms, 0.813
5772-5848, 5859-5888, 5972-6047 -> 3.9 angstroms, 0.981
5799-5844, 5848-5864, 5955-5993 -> 2.0 angstroms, 0.968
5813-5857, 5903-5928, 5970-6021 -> 1.0 angstroms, 0.943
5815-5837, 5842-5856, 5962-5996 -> 1.3 angstroms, 0.965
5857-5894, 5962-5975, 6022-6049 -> 0.0 angstroms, 0.912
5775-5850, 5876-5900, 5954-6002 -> 9.8 angstroms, 0.963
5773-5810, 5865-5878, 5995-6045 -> 1.1 angstroms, 0.999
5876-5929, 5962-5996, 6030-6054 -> -0.9 angstroms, 0.894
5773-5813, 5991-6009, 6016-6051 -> 0.4 angstroms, 1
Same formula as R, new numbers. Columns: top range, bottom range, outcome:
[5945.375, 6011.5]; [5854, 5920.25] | 1.21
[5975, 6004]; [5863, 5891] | 1.20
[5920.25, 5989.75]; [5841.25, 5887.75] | 1.07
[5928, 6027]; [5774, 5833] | 0.96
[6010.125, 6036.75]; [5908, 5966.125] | 1.06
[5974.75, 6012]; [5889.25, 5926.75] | 1.26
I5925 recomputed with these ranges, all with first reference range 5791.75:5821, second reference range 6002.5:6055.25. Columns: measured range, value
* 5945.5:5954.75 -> 0.3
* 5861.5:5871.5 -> 0.7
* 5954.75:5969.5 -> 0.7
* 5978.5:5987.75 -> 0.9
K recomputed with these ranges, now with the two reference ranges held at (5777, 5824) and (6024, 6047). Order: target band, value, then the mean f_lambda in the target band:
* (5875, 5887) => 2.5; 0.794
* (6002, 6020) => 0.9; 0.971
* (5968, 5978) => 1.3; 0.888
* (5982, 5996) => 0.9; 0.958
